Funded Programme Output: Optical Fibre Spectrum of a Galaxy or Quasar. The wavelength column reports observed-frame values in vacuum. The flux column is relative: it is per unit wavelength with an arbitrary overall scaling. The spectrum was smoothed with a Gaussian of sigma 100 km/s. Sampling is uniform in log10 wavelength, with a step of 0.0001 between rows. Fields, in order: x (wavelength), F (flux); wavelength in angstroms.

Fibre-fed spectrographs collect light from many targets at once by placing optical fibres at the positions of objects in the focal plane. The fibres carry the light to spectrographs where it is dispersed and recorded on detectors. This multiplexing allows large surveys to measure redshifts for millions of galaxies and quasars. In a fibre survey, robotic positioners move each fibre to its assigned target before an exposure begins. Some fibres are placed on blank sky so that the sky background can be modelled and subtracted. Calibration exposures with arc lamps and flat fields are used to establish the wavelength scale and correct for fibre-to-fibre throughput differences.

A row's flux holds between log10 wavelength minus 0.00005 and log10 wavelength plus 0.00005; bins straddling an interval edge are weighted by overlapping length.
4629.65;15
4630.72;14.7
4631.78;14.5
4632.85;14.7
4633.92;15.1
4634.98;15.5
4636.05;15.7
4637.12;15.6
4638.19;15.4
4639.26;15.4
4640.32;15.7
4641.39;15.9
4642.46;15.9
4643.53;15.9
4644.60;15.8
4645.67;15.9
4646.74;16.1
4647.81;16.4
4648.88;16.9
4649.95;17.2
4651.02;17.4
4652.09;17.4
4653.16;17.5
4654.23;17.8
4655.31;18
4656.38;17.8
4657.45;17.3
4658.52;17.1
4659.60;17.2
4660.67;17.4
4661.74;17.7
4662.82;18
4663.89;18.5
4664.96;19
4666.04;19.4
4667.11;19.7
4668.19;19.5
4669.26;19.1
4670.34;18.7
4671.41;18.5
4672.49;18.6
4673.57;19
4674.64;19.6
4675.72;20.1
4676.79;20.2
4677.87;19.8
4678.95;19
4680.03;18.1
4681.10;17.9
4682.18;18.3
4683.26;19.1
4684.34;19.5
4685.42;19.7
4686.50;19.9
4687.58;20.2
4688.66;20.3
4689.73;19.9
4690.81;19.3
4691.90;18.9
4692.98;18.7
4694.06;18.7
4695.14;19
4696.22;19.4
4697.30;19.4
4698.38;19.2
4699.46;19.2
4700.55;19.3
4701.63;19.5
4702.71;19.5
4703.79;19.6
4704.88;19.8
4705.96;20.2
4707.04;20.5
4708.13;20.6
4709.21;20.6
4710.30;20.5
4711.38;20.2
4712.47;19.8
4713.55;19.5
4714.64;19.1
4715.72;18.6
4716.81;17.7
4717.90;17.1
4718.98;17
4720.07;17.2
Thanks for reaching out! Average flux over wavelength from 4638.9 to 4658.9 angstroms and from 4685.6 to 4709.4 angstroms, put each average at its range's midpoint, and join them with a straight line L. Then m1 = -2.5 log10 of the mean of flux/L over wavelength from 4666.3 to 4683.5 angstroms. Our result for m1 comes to -0.05 mag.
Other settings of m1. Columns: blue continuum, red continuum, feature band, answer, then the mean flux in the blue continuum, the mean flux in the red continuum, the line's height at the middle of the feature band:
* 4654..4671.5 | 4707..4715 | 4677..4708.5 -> 0.00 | 18.3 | 20.1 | 19.4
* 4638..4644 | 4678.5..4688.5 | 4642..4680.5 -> -0.04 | 15.7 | 19.1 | 17.3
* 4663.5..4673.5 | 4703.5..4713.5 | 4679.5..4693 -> 0.02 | 19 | 20.2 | 19.5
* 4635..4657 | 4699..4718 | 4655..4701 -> -0.05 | 16.5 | 19.6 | 18.1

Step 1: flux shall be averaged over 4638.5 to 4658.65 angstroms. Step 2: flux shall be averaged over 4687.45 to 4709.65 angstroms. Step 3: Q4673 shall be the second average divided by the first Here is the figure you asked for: 1.17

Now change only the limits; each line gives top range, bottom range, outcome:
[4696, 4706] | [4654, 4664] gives 1.10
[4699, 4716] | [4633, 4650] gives 1.25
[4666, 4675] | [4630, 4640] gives 1.26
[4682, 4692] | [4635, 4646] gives 1.25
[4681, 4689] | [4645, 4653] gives 1.16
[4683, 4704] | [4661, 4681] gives 1.02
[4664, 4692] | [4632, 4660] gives 1.18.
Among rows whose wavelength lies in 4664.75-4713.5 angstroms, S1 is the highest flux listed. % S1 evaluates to 20.6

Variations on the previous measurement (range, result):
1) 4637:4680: 20.2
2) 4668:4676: 20.1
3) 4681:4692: 20.3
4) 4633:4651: 17.2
